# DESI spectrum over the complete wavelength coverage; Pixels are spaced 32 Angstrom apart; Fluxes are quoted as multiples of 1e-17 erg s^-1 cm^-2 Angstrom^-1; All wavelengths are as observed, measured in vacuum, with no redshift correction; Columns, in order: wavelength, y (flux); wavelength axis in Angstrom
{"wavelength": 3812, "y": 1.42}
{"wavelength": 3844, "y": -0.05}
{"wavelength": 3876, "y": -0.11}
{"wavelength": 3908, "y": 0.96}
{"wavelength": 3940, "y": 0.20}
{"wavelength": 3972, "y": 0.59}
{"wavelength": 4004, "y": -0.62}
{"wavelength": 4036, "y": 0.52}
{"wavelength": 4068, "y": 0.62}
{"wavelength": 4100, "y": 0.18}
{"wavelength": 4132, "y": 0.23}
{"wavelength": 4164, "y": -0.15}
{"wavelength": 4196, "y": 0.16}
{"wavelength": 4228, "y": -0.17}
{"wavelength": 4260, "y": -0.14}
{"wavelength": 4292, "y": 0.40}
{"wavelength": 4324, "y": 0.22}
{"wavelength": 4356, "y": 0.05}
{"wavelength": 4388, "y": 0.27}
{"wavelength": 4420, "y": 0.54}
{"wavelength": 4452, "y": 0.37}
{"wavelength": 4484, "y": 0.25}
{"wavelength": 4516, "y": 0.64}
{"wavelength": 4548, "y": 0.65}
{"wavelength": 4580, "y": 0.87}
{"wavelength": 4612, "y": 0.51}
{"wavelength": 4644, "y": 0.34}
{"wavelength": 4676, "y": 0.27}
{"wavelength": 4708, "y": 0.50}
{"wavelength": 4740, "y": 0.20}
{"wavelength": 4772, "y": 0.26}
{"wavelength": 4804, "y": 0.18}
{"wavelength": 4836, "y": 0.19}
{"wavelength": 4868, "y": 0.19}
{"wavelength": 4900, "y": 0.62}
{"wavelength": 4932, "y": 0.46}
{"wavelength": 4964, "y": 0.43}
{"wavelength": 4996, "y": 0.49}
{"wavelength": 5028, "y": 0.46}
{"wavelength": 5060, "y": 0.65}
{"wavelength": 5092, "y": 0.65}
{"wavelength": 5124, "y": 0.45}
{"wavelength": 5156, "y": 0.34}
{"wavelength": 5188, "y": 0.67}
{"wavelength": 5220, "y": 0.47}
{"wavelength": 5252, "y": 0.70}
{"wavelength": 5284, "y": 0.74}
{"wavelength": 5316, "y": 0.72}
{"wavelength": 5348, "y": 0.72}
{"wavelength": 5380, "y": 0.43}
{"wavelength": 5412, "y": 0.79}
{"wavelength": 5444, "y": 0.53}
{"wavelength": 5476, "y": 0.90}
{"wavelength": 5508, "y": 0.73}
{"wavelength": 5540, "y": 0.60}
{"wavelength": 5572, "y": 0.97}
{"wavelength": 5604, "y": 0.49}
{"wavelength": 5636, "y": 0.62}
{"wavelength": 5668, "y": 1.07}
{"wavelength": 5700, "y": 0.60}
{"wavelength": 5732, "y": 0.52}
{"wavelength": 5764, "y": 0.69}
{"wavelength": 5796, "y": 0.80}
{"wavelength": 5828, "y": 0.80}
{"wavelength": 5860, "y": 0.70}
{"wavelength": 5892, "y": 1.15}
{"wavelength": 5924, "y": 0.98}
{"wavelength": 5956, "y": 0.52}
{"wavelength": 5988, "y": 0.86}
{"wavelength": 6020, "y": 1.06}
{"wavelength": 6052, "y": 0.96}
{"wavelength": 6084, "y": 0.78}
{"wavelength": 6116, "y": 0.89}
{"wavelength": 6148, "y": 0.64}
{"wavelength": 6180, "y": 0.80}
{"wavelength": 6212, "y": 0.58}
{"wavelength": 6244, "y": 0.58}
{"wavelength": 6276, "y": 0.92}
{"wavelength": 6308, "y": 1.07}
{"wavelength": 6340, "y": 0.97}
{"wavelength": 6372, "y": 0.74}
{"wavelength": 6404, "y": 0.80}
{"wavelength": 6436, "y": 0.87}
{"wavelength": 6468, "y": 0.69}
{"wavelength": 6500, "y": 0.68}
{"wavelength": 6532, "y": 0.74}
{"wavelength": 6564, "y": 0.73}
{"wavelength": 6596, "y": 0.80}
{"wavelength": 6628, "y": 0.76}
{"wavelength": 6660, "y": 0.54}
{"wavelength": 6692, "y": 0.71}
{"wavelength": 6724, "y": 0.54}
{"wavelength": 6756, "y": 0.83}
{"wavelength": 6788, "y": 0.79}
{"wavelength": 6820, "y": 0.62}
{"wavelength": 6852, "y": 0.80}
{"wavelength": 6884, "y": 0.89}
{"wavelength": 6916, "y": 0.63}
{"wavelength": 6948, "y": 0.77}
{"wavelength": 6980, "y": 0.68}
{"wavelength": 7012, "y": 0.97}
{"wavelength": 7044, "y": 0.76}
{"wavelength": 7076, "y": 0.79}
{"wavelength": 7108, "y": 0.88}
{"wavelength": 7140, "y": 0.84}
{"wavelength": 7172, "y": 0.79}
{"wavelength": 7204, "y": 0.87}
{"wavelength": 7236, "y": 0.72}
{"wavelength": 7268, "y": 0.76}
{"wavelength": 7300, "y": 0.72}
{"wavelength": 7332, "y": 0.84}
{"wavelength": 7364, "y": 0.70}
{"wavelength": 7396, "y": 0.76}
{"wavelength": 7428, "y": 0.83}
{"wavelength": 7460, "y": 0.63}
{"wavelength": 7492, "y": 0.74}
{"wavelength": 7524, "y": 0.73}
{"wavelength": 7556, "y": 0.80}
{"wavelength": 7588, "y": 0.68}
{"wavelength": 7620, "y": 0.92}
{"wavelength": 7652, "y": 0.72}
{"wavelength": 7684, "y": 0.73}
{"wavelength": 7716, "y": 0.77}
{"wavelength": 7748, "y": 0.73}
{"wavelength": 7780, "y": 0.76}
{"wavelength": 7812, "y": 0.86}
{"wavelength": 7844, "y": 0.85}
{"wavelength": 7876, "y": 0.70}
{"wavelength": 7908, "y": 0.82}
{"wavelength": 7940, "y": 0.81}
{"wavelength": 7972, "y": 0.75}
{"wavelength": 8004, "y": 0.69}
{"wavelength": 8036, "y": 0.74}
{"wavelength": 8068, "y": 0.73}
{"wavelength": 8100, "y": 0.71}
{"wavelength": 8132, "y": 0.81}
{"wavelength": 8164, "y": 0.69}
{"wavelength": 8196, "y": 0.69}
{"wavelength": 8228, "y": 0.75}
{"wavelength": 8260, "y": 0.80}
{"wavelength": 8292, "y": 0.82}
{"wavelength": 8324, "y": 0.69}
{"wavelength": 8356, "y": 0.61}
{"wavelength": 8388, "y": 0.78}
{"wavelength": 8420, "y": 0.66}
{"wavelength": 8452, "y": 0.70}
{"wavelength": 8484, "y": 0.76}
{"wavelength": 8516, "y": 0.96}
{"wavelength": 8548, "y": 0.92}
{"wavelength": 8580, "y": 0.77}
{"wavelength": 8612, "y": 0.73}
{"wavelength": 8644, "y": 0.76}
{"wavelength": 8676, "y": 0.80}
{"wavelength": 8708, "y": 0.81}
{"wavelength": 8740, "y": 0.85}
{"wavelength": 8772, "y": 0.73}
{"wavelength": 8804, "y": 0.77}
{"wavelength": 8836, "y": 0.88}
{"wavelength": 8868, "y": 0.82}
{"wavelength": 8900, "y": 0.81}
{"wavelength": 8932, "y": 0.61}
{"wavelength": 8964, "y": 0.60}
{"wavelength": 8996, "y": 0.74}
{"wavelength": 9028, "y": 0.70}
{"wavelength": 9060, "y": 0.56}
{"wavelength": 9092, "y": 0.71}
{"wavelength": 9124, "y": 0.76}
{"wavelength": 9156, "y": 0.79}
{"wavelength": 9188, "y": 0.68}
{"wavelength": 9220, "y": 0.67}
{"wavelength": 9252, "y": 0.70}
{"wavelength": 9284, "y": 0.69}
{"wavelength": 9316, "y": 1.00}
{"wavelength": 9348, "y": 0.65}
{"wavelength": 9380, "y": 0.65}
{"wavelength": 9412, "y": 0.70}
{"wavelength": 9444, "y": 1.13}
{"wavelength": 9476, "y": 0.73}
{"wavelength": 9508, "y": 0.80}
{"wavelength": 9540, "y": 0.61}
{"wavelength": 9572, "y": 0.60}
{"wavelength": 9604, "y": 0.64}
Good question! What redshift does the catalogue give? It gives 0.298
